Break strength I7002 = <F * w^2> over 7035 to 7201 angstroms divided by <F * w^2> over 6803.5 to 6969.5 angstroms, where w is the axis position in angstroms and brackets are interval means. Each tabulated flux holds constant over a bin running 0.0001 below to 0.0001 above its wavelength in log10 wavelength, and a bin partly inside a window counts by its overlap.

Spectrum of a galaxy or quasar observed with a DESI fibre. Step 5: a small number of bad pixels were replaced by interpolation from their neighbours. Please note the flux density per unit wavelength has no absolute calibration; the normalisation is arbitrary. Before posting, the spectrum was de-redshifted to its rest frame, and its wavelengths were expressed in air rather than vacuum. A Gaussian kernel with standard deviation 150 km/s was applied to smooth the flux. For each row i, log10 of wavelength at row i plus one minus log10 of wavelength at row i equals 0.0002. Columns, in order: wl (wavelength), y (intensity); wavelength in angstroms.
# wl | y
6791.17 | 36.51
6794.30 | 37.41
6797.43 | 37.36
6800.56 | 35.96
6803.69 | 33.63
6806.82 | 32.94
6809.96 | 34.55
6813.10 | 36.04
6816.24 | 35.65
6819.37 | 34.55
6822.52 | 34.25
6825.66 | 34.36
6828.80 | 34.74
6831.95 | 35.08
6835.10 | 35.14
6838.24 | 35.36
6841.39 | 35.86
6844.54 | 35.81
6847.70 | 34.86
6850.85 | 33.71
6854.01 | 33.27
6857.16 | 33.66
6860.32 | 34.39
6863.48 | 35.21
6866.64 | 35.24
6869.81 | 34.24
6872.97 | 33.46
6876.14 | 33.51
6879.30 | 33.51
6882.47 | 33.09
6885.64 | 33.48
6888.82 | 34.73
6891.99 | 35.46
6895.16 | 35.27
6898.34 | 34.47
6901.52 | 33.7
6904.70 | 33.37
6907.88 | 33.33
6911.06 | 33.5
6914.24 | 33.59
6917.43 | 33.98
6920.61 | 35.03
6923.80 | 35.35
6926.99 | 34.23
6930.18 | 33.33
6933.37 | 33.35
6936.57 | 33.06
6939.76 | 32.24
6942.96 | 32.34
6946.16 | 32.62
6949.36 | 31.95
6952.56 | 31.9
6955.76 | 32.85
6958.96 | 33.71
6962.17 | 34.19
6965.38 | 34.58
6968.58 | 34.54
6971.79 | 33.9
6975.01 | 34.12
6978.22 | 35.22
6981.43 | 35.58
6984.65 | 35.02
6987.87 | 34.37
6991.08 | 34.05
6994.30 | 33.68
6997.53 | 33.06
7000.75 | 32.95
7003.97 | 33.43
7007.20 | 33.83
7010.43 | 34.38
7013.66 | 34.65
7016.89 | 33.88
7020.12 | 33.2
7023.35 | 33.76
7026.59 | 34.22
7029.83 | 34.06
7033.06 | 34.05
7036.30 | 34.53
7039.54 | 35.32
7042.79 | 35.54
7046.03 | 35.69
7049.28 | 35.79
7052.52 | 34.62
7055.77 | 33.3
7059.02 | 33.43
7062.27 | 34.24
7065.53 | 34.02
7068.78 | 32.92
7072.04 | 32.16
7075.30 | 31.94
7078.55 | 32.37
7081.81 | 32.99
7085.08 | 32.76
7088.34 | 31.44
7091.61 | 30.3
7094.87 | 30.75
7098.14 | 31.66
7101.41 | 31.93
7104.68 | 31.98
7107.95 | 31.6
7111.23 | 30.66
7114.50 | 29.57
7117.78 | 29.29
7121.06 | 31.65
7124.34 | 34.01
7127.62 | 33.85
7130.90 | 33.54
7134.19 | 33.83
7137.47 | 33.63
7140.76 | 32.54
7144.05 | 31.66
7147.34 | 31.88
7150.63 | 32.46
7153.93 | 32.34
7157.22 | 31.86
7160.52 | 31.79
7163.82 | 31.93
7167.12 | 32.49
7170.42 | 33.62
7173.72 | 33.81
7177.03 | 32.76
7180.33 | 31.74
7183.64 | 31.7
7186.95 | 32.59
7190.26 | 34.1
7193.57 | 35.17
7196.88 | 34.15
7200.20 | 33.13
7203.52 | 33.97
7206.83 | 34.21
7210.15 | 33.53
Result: 1.0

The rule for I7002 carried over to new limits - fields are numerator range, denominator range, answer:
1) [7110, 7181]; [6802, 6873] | 1.02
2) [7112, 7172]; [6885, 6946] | 1.02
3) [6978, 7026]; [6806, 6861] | 1.03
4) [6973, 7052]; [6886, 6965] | 1.05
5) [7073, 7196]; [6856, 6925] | 1.01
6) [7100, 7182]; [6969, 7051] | 0.98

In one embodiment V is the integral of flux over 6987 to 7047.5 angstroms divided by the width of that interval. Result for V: 34.1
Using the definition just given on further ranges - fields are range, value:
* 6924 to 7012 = 33.7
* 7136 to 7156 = 32.4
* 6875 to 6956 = 33.6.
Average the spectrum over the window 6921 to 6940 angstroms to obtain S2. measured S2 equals 33.8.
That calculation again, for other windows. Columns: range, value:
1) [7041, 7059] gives 34.8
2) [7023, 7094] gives 33.6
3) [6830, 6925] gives 34.4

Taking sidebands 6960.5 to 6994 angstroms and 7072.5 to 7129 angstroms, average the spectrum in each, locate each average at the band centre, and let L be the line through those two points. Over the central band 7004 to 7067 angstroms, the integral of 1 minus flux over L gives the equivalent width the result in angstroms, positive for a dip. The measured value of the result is -2.16 angstroms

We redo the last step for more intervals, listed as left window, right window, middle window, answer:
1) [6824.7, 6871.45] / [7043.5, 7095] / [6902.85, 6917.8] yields 0.3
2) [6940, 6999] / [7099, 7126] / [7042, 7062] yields -1.4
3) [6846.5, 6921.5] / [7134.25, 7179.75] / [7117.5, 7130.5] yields 0.0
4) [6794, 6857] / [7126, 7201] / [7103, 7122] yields 1.4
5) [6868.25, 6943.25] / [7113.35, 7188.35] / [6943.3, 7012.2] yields -0.8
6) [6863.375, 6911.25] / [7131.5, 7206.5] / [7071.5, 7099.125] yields 1.2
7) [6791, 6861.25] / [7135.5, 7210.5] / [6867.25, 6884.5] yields 0.5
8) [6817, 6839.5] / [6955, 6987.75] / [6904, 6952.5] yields 1.6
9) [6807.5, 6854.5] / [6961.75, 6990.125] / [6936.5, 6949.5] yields 0.8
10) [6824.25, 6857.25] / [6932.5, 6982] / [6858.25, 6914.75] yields 0.3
